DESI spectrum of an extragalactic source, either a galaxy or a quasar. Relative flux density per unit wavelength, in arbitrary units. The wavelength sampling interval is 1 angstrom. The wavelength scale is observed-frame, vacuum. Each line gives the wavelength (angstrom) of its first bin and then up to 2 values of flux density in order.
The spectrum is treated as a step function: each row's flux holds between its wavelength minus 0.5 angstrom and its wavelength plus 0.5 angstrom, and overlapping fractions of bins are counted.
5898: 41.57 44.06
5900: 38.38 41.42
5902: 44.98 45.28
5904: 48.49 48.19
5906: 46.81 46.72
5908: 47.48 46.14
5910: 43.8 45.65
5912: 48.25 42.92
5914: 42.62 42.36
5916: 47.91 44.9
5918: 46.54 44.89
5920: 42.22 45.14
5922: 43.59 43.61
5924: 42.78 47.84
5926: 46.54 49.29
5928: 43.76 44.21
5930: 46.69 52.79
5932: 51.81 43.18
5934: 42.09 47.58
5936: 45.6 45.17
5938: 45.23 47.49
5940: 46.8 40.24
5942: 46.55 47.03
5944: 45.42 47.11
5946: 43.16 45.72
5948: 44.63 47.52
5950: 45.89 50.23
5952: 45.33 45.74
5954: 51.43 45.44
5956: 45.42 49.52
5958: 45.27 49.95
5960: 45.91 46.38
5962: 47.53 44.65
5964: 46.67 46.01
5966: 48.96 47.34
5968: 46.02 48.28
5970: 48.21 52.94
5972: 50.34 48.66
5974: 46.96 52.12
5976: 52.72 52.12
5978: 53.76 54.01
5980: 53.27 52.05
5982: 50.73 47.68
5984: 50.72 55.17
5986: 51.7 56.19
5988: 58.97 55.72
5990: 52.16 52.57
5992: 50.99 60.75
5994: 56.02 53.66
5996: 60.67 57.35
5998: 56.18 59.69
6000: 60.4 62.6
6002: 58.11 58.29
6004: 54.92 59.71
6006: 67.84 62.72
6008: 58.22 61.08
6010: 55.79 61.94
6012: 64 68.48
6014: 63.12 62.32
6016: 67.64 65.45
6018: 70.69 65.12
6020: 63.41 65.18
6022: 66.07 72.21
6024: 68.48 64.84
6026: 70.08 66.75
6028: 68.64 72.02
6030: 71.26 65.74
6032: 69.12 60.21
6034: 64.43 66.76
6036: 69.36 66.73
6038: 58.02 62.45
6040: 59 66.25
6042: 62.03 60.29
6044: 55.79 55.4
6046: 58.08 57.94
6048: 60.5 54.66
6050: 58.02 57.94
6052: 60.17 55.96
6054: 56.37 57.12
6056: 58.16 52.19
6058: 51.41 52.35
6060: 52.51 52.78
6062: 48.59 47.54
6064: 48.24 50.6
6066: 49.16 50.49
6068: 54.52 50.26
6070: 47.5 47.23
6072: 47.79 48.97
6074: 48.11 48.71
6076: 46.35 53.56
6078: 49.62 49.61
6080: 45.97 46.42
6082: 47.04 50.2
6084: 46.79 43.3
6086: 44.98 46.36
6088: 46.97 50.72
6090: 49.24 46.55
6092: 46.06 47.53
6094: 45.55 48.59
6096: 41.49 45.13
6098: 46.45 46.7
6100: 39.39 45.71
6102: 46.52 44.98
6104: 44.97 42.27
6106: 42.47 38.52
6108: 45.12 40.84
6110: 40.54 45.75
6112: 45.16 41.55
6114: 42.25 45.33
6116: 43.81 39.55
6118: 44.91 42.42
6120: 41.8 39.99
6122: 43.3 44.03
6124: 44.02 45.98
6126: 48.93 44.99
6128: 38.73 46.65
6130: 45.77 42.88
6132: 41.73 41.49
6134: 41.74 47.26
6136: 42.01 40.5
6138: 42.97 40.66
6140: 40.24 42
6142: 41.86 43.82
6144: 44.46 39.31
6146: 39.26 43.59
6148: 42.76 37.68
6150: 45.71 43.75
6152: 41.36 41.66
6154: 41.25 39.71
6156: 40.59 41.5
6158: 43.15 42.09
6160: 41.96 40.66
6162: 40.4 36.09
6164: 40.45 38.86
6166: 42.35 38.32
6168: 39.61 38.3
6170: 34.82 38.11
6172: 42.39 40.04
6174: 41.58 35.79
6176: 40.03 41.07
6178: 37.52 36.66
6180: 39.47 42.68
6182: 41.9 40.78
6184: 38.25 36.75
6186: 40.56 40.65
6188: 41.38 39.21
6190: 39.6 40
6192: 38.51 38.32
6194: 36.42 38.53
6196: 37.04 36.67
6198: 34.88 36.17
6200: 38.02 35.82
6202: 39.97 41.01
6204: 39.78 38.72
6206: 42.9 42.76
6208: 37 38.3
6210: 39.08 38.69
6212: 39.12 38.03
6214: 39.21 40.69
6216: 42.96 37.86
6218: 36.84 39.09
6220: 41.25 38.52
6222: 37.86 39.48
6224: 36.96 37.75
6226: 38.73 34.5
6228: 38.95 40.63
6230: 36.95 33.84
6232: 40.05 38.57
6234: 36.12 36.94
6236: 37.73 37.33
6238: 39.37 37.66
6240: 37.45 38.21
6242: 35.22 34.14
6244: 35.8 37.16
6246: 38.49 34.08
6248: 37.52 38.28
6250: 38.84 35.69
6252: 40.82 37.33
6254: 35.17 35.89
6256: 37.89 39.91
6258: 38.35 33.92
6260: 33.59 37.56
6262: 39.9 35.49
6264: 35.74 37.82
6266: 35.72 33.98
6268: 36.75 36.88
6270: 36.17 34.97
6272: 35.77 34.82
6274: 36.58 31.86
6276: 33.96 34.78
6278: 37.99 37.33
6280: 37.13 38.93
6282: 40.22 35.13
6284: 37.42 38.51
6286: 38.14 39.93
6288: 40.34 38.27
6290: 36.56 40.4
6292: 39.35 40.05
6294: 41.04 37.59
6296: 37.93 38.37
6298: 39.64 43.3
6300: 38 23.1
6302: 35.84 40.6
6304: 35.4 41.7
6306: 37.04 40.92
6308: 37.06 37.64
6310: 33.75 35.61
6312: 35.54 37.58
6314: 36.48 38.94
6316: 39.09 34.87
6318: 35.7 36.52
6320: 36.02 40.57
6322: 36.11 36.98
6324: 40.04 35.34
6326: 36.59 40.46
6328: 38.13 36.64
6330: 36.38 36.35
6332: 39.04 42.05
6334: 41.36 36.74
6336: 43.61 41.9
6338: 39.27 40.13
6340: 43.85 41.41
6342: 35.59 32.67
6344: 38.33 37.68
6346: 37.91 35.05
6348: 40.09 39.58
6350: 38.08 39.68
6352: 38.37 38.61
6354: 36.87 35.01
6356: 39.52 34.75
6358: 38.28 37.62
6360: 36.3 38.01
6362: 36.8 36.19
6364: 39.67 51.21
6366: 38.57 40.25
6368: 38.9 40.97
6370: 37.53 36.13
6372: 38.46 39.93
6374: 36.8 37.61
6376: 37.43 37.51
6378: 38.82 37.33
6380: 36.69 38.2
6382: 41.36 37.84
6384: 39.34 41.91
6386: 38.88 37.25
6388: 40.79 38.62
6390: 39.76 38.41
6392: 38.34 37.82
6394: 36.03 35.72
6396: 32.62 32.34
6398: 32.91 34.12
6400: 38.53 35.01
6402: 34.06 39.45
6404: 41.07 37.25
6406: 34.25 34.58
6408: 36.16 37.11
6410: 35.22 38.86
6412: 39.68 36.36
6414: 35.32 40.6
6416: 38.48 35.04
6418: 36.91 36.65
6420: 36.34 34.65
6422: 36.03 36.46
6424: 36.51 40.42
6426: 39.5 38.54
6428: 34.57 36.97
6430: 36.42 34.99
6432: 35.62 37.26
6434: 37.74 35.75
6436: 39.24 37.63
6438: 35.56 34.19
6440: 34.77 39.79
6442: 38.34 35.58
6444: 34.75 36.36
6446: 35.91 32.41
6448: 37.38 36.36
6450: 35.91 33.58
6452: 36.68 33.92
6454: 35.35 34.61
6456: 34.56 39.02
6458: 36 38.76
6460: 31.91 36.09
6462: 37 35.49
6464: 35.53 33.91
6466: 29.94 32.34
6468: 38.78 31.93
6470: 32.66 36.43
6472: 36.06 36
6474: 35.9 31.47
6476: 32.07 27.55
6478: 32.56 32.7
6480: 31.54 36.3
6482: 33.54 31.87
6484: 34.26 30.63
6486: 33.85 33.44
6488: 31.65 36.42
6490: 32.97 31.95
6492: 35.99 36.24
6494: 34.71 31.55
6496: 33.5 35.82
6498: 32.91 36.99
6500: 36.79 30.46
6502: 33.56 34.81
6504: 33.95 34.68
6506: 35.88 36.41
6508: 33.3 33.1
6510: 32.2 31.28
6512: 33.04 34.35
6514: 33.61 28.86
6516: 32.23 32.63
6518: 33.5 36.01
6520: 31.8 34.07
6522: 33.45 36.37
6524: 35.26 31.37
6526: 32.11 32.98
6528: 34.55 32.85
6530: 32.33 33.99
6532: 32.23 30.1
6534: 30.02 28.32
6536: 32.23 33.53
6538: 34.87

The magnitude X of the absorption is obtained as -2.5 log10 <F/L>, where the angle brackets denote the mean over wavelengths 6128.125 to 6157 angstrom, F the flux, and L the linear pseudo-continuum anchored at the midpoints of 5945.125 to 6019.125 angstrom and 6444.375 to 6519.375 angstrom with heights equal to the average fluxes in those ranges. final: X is 0.13 mag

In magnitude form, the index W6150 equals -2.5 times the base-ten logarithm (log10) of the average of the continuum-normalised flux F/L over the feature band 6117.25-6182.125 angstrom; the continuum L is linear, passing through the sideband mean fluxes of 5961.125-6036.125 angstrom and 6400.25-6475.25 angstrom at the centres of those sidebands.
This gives 0.22 mag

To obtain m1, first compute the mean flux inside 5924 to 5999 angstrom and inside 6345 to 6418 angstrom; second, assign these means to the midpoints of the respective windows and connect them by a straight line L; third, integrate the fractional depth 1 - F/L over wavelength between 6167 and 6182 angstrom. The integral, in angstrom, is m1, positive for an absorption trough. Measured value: 1.4 angstrom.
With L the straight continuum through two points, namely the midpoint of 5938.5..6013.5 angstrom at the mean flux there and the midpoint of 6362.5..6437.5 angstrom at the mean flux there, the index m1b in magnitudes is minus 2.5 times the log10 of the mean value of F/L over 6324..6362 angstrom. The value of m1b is 0.034 mag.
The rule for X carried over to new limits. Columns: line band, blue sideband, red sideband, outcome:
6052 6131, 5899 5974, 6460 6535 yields -0.102 mag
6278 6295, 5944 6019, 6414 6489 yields 0.084 mag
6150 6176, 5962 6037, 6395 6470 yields 0.234 mag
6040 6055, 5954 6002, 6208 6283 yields -0.214 mag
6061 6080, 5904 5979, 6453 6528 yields -0.129 mag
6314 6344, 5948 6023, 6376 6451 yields 0.058 mag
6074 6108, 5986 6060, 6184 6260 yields 0.153 mag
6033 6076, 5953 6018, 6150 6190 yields -0.132 mag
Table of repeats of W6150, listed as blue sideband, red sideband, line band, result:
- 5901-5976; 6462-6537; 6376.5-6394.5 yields -0.074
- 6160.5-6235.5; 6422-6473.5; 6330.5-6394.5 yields -0.051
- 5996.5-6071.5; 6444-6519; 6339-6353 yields 0.096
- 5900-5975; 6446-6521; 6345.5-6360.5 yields -0.021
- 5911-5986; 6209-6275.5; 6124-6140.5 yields -0.058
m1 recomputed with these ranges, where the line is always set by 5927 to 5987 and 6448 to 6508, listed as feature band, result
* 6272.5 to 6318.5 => 2.0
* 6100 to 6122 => 0.5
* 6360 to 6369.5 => -0.7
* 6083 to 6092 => -0.5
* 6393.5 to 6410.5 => 0.3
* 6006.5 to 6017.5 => -3.8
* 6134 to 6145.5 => 0.2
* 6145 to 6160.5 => 0.4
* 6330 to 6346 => -0.5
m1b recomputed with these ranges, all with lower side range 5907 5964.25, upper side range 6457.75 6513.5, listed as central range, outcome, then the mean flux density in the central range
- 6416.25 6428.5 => -0.05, 36.8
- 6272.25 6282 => 0.07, 36.1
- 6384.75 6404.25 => -0.03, 37.1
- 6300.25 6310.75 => 0.05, 36.3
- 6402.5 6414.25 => -0.05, 37.1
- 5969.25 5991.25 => -0.16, 52.2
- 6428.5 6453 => -0.04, 36.2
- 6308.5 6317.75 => 0.03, 36.6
